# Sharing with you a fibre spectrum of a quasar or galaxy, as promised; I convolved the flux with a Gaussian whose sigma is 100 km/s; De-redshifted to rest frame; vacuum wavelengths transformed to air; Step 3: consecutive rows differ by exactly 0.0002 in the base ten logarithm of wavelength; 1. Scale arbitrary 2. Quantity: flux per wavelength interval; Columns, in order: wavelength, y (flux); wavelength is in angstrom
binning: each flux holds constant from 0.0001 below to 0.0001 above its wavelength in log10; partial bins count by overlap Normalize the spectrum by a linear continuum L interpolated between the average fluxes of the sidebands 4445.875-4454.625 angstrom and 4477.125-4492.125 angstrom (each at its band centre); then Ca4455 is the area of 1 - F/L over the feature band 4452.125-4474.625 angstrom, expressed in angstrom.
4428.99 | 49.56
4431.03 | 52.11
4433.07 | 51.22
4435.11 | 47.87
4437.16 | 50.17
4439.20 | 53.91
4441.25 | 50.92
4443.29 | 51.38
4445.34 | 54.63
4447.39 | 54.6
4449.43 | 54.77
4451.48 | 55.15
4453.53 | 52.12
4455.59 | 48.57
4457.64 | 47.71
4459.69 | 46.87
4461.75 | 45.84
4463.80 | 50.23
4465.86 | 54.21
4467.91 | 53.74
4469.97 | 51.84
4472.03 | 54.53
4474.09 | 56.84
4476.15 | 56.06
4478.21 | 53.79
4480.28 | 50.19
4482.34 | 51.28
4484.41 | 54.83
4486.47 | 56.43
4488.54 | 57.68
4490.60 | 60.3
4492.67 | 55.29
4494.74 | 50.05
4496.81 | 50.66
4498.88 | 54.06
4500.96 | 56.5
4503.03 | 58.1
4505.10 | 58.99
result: 1.4 angstrom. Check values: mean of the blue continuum 54.1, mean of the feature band 51.1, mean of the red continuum 55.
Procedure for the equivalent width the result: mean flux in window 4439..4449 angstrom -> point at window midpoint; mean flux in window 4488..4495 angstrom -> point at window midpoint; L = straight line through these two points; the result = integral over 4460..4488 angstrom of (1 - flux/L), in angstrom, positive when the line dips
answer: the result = 1.12 angstrom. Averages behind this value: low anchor 53.1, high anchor 56.4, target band 53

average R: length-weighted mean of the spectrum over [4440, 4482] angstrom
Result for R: 52.2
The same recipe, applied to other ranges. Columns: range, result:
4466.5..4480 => 54.2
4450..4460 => 50.5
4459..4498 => 53.3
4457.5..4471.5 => 50.4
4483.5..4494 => 56.8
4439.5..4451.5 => 53.5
